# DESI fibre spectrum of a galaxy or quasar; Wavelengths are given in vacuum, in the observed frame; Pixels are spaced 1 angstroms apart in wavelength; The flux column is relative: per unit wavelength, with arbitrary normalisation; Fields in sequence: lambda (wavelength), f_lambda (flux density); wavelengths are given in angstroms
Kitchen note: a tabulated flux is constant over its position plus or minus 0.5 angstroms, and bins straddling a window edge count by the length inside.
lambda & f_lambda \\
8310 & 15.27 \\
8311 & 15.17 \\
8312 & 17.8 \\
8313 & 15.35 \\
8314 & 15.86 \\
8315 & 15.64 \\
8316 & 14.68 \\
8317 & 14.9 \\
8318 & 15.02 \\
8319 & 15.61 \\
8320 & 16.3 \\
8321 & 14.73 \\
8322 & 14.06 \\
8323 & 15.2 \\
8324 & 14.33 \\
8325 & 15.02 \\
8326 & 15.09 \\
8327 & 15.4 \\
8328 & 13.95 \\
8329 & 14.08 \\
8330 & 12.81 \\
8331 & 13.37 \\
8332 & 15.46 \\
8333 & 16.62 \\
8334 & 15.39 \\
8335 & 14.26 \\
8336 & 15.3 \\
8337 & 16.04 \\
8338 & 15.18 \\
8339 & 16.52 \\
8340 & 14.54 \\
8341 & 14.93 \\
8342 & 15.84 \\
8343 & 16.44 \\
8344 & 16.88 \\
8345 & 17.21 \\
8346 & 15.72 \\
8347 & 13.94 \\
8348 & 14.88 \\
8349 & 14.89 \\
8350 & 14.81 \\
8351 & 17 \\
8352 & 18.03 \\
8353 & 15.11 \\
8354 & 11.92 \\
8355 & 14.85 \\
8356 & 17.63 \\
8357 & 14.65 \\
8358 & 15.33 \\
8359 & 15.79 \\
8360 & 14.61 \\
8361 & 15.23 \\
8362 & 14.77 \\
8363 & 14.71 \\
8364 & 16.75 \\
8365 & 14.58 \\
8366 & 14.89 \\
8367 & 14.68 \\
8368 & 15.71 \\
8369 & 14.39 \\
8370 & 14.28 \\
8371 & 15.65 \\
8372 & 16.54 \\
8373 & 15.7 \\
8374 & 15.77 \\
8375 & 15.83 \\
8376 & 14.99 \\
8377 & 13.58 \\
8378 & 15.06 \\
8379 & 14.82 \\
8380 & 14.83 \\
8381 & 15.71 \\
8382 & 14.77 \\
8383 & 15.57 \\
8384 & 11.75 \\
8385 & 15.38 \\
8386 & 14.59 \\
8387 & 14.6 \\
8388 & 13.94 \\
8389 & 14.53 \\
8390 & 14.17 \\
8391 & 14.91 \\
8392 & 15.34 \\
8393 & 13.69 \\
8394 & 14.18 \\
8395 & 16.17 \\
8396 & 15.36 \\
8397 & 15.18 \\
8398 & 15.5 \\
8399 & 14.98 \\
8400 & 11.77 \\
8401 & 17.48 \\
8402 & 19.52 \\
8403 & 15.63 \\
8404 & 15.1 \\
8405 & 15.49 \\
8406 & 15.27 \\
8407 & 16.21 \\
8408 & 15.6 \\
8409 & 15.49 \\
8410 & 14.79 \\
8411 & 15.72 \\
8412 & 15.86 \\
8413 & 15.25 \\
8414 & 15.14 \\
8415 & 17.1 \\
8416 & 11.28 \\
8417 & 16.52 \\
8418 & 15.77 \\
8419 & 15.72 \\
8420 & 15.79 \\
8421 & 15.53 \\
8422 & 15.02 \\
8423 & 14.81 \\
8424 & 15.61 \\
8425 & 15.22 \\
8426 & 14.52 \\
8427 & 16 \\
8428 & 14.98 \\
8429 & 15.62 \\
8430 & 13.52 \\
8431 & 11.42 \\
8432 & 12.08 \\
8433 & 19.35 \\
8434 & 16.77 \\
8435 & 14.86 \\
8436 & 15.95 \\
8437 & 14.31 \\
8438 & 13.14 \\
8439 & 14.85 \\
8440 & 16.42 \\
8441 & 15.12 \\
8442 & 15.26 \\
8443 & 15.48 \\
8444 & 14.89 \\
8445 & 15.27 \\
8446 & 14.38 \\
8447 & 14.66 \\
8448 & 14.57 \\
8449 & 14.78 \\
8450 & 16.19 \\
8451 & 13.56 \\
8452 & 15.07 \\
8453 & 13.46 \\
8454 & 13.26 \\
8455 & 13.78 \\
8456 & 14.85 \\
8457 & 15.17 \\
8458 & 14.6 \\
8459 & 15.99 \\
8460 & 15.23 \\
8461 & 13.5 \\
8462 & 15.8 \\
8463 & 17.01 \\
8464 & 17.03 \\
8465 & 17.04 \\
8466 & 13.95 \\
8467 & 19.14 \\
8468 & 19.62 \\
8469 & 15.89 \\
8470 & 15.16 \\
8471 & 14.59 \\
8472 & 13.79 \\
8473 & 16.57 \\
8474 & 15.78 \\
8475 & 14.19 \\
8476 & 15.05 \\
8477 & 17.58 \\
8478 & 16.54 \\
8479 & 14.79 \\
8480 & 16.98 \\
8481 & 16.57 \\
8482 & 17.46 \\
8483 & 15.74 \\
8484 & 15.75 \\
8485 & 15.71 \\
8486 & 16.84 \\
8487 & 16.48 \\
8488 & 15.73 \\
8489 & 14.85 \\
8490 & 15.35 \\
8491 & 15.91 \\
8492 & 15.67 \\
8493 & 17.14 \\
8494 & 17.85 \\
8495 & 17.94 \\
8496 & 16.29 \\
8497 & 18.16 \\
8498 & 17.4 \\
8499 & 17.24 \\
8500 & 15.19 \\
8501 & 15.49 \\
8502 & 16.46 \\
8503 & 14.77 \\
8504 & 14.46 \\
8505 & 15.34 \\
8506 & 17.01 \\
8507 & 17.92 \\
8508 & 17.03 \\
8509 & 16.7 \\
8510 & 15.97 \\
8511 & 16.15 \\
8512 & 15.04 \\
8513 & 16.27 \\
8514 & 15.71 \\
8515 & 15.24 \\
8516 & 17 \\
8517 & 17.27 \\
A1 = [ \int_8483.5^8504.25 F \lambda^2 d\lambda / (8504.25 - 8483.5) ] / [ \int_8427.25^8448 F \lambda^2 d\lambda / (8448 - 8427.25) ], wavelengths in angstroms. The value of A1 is 1.10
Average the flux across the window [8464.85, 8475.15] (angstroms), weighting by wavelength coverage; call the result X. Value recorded 16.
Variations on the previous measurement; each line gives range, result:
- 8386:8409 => 15.2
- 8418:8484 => 15.3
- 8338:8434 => 15.2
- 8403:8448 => 15.2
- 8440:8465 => 15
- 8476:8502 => 16.4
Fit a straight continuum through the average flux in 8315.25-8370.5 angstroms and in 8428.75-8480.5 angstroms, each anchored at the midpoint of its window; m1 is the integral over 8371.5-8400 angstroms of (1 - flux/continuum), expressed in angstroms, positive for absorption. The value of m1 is 0.7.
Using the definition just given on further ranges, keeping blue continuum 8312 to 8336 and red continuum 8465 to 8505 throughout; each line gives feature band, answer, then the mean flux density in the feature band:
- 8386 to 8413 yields 0.52 angstroms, 15.2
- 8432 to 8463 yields 1.72 angstroms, 15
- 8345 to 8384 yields 0.23 angstroms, 15.2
